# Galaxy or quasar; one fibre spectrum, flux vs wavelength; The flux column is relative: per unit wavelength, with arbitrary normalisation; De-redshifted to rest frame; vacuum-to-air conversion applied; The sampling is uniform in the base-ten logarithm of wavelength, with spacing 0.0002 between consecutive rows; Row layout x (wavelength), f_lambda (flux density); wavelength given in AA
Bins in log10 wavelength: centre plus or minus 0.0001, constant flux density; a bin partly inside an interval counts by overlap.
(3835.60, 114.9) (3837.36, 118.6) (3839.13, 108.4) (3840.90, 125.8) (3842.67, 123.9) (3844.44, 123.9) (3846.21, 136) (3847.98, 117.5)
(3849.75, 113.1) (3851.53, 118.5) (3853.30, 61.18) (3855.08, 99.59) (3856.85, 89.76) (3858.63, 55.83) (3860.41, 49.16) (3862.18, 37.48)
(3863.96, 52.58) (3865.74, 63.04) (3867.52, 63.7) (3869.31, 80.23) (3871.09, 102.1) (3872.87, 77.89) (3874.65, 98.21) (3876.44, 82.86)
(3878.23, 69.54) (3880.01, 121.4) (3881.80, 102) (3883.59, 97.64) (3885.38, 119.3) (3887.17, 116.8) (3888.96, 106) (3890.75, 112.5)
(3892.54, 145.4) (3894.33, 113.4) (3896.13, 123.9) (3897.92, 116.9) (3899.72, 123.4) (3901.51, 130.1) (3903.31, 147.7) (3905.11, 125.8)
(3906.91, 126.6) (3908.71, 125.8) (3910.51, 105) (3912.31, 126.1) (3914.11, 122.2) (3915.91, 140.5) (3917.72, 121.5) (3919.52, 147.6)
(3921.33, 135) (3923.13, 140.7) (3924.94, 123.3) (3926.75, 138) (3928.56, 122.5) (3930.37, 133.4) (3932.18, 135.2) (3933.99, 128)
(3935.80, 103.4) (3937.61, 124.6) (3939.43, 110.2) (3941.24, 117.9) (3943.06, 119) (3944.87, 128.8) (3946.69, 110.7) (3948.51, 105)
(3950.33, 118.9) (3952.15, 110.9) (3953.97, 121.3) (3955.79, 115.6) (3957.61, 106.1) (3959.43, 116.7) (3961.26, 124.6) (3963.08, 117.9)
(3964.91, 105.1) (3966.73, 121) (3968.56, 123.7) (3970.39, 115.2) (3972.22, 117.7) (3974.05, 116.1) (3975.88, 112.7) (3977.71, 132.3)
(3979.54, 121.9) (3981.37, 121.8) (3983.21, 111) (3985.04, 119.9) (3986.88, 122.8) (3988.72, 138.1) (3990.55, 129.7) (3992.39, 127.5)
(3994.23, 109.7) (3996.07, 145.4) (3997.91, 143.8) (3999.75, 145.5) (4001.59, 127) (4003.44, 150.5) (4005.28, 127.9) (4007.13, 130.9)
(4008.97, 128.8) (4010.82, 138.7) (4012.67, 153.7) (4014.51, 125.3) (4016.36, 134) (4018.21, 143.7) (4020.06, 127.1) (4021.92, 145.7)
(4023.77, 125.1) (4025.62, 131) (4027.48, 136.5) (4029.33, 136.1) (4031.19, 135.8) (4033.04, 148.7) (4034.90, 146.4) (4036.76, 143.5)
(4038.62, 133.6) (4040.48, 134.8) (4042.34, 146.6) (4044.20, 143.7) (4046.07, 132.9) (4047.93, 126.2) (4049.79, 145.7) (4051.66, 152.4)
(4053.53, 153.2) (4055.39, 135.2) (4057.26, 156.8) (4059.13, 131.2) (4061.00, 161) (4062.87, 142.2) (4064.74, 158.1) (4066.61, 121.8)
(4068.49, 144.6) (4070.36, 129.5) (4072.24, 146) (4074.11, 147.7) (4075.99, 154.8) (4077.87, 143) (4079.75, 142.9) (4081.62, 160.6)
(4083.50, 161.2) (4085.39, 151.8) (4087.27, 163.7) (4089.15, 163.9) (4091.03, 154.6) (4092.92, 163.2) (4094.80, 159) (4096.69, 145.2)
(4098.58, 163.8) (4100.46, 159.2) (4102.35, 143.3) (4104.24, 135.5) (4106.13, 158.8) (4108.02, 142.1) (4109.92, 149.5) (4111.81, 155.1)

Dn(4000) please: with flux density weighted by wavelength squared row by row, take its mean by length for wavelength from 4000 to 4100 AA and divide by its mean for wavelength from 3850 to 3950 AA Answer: 1.4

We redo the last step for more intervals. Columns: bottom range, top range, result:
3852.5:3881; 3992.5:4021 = 1.92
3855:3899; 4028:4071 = 1.68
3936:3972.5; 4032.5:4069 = 1.29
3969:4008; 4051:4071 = 1.18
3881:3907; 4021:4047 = 1.24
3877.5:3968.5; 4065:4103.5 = 1.36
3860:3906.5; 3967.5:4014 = 1.35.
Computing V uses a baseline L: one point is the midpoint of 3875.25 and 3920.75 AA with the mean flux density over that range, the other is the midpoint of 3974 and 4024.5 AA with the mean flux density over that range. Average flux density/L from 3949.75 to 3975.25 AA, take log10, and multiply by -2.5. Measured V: 0.090 mag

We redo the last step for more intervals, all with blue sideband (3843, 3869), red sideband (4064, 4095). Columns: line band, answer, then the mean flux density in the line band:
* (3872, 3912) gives -0.18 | 113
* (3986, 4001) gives -0.06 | 133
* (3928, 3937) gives -0.16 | 125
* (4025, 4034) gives -0.01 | 138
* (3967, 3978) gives 0.00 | 119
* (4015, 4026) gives -0.01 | 134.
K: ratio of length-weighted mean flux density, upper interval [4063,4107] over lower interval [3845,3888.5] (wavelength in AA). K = 1.69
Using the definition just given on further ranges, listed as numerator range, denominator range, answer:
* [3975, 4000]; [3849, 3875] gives 1.65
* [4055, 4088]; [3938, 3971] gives 1.27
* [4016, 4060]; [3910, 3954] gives 1.13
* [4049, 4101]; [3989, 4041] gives 1.11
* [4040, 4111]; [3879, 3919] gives 1.22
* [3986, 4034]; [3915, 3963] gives 1.10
